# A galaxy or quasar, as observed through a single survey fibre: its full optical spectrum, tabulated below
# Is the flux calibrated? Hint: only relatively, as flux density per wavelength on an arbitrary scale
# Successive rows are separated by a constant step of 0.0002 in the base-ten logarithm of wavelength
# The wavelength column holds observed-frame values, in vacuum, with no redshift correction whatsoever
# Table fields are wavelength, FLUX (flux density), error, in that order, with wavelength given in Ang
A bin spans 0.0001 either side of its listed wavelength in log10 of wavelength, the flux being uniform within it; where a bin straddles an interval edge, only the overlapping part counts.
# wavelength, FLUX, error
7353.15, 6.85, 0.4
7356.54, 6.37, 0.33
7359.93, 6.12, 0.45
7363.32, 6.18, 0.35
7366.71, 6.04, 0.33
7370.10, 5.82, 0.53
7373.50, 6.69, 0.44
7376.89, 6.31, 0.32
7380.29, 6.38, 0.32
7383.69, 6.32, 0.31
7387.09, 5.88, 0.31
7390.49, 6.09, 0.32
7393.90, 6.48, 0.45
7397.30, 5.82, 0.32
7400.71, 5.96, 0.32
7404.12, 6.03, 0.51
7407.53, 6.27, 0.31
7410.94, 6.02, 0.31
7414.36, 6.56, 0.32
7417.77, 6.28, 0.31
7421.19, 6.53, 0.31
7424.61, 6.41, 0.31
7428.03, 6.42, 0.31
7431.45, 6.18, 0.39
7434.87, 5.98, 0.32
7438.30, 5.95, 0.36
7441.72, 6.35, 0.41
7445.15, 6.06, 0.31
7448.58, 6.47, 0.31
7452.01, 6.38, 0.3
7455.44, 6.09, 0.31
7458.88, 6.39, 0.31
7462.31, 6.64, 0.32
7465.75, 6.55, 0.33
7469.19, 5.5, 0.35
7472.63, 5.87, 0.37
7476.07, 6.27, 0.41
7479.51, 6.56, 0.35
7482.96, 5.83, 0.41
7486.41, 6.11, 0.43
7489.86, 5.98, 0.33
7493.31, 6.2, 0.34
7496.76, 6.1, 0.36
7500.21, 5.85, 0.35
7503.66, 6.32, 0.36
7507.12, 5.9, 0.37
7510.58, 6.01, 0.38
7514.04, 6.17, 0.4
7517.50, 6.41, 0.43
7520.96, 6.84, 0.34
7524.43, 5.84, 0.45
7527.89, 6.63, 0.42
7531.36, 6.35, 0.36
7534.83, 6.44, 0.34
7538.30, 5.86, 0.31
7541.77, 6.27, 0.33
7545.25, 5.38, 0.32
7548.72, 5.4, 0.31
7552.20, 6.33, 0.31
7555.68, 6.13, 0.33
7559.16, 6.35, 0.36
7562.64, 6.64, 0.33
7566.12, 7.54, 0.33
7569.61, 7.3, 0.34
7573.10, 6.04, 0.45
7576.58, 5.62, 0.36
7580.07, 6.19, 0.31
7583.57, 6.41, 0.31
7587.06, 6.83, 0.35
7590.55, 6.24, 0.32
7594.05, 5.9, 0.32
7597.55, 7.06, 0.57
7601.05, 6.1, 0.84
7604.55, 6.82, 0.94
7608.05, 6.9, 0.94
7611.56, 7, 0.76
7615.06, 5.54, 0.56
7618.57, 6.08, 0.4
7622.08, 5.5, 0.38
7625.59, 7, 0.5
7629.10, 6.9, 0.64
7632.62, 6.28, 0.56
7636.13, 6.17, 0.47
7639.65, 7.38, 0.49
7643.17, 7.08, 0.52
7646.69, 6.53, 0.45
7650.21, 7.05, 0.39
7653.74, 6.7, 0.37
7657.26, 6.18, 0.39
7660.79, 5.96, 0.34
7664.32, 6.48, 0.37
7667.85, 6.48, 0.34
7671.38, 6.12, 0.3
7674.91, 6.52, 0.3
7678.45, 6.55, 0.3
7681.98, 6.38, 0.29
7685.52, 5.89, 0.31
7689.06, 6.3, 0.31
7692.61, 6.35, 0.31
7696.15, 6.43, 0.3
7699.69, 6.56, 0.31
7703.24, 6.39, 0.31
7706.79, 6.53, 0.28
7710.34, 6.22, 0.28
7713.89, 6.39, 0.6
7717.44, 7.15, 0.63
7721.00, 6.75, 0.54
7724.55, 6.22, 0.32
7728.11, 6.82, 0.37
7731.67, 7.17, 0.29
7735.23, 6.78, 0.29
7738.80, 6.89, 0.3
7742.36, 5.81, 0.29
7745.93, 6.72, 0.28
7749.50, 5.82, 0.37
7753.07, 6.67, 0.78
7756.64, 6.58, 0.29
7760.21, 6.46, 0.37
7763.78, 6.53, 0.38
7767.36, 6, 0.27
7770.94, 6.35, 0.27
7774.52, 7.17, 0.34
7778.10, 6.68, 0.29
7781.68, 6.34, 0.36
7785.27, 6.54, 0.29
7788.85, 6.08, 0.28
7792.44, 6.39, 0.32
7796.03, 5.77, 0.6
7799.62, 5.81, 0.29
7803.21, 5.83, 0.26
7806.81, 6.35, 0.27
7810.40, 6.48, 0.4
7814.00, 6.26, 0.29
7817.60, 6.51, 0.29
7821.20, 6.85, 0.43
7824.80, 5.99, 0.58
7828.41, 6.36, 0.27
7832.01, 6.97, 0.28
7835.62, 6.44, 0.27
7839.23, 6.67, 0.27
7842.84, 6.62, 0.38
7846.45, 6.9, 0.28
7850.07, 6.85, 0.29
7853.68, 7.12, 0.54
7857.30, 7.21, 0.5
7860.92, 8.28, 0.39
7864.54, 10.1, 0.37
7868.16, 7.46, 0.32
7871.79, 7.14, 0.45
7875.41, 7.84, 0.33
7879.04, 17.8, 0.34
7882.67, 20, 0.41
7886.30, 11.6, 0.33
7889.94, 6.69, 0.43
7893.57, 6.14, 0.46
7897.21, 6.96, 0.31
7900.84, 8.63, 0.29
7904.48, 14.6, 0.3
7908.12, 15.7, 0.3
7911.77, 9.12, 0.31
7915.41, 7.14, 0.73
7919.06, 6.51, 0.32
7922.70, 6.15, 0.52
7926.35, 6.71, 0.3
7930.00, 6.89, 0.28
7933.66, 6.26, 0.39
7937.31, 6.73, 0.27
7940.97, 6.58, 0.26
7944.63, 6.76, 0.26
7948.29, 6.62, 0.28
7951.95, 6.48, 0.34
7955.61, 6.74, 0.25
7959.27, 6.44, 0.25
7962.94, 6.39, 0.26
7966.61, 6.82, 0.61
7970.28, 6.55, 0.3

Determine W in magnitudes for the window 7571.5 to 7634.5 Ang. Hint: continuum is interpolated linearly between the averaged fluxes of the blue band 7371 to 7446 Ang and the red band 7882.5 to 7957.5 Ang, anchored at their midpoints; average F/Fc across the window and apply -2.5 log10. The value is 0.10 mag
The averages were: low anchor 6.22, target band 6.36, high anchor 8.27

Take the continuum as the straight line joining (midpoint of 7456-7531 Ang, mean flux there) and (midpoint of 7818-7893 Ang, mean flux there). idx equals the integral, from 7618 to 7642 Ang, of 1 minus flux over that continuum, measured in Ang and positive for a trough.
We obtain 1.9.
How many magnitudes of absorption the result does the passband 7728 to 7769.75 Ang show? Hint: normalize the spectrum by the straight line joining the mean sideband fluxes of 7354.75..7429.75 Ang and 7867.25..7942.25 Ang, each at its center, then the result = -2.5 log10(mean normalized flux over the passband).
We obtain 0.26 mag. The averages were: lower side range 6.23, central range 6.51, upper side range 9.21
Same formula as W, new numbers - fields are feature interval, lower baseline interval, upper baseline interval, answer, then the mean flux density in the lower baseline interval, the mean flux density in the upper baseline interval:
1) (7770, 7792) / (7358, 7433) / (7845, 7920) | 0.33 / 6.22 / 9.56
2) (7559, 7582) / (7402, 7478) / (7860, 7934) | 0.10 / 6.24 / 9.49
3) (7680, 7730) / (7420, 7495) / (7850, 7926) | 0.25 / 6.21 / 9.49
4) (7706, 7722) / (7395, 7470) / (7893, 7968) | 0.07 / 6.23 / 7.66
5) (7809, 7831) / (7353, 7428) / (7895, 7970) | 0.15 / 6.24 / 7.68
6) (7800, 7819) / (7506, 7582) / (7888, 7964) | 0.16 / 6.26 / 7.65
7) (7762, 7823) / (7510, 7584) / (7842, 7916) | 0.35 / 6.28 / 9.6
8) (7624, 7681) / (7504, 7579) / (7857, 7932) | 0.11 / 6.26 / 9.5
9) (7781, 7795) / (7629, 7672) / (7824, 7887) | 0.26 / 6.56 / 8.74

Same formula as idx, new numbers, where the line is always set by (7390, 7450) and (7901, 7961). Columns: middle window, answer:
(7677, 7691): 1.6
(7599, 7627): 1.9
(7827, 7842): 1.9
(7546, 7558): 1.3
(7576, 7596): 1.5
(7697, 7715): 1.8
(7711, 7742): 2.1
